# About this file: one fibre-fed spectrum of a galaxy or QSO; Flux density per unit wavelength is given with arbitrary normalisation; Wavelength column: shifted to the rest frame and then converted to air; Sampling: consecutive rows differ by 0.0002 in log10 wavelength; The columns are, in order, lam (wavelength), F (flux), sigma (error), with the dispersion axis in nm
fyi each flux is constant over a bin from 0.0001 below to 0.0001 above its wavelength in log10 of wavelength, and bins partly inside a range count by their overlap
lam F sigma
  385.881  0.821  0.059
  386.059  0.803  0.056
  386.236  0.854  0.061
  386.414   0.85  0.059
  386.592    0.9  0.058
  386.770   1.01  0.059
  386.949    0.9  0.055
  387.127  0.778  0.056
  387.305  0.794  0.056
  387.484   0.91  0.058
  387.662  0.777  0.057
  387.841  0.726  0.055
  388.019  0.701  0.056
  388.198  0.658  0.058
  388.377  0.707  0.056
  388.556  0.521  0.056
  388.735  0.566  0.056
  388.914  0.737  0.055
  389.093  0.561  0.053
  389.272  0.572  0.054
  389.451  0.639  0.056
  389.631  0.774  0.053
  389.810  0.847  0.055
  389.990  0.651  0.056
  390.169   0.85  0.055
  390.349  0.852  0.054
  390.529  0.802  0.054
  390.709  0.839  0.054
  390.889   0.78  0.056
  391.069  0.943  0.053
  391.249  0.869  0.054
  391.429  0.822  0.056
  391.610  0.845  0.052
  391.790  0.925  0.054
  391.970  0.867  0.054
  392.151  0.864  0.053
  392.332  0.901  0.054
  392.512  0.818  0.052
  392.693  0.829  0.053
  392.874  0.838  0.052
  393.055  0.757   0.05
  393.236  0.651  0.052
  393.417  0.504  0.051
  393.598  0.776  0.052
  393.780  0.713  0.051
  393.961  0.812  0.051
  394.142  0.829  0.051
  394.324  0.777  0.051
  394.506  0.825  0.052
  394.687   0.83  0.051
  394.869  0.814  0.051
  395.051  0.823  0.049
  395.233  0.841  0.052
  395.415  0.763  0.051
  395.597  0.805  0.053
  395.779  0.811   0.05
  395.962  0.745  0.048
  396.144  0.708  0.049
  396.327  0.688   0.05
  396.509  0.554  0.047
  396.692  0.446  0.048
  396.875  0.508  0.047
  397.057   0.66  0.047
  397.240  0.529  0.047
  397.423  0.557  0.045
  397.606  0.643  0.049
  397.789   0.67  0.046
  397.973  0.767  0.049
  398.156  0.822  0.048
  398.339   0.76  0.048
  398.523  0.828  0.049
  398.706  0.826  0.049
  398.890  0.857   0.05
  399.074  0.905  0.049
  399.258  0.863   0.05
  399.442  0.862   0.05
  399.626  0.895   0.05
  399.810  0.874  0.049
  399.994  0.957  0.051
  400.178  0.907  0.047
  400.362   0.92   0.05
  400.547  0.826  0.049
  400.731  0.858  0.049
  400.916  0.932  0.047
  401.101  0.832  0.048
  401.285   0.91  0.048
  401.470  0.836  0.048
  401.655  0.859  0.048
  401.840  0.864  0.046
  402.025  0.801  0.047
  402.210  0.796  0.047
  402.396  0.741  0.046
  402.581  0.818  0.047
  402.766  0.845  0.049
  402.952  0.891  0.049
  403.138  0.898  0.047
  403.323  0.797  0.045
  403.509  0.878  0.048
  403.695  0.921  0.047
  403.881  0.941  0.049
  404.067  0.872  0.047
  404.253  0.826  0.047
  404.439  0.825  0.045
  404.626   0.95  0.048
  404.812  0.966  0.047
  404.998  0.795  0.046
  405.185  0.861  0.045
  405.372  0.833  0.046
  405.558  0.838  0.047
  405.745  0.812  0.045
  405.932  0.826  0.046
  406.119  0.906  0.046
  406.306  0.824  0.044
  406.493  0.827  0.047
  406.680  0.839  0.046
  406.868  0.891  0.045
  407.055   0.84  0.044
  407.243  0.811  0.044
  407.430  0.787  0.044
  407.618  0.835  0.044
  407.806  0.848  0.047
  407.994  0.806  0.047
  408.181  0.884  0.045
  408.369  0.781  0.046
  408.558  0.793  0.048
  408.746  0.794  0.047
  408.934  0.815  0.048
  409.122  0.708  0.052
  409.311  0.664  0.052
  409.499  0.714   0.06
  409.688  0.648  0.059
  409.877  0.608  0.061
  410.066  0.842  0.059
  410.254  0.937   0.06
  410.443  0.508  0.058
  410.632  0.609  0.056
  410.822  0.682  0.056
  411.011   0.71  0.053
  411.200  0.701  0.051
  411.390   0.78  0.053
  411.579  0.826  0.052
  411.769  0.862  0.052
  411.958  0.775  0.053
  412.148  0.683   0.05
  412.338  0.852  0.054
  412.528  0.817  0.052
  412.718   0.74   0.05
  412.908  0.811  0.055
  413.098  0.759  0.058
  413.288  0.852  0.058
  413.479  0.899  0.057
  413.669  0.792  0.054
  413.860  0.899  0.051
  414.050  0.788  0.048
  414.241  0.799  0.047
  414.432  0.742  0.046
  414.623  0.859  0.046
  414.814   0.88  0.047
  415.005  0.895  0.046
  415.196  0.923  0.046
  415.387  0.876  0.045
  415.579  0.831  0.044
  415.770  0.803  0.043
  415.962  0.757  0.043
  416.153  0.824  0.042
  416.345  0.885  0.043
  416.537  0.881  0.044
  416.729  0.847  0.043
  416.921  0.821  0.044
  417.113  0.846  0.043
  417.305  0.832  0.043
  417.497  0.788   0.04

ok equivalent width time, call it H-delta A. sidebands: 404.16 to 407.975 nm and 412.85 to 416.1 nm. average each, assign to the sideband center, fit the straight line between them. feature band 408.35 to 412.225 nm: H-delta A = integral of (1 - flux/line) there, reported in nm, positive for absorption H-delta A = 0.49 nm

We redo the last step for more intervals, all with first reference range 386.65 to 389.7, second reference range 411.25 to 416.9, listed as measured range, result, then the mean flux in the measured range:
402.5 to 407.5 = -0.422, 0.857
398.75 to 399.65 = -0.122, 0.871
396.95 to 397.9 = 0.185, 0.613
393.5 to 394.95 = -0.089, 0.795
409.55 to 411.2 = 0.237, 0.694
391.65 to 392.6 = -0.170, 0.874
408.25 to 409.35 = 0.051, 0.766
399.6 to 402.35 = -0.332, 0.868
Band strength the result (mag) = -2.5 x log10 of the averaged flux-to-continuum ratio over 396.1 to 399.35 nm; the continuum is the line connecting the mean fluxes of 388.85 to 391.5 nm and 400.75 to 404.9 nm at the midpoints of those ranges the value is 0.18 mag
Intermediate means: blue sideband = 0.769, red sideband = 0.863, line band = 0.7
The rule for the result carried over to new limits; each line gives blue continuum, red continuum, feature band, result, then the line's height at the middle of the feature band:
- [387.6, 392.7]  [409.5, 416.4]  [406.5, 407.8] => -0.068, 0.783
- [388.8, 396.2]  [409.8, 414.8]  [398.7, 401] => -0.134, 0.782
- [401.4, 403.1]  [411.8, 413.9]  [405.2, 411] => 0.046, 0.817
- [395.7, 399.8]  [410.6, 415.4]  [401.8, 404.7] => -0.135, 0.753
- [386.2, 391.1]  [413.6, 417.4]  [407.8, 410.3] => 0.072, 0.821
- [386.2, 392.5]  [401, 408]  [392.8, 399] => 0.122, 0.815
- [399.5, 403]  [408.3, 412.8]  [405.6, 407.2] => -0.064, 0.796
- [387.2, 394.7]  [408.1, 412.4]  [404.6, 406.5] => -0.143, 0.751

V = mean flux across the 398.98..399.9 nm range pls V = 0.879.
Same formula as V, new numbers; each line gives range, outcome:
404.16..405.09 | 0.873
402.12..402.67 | 0.784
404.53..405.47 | 0.881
